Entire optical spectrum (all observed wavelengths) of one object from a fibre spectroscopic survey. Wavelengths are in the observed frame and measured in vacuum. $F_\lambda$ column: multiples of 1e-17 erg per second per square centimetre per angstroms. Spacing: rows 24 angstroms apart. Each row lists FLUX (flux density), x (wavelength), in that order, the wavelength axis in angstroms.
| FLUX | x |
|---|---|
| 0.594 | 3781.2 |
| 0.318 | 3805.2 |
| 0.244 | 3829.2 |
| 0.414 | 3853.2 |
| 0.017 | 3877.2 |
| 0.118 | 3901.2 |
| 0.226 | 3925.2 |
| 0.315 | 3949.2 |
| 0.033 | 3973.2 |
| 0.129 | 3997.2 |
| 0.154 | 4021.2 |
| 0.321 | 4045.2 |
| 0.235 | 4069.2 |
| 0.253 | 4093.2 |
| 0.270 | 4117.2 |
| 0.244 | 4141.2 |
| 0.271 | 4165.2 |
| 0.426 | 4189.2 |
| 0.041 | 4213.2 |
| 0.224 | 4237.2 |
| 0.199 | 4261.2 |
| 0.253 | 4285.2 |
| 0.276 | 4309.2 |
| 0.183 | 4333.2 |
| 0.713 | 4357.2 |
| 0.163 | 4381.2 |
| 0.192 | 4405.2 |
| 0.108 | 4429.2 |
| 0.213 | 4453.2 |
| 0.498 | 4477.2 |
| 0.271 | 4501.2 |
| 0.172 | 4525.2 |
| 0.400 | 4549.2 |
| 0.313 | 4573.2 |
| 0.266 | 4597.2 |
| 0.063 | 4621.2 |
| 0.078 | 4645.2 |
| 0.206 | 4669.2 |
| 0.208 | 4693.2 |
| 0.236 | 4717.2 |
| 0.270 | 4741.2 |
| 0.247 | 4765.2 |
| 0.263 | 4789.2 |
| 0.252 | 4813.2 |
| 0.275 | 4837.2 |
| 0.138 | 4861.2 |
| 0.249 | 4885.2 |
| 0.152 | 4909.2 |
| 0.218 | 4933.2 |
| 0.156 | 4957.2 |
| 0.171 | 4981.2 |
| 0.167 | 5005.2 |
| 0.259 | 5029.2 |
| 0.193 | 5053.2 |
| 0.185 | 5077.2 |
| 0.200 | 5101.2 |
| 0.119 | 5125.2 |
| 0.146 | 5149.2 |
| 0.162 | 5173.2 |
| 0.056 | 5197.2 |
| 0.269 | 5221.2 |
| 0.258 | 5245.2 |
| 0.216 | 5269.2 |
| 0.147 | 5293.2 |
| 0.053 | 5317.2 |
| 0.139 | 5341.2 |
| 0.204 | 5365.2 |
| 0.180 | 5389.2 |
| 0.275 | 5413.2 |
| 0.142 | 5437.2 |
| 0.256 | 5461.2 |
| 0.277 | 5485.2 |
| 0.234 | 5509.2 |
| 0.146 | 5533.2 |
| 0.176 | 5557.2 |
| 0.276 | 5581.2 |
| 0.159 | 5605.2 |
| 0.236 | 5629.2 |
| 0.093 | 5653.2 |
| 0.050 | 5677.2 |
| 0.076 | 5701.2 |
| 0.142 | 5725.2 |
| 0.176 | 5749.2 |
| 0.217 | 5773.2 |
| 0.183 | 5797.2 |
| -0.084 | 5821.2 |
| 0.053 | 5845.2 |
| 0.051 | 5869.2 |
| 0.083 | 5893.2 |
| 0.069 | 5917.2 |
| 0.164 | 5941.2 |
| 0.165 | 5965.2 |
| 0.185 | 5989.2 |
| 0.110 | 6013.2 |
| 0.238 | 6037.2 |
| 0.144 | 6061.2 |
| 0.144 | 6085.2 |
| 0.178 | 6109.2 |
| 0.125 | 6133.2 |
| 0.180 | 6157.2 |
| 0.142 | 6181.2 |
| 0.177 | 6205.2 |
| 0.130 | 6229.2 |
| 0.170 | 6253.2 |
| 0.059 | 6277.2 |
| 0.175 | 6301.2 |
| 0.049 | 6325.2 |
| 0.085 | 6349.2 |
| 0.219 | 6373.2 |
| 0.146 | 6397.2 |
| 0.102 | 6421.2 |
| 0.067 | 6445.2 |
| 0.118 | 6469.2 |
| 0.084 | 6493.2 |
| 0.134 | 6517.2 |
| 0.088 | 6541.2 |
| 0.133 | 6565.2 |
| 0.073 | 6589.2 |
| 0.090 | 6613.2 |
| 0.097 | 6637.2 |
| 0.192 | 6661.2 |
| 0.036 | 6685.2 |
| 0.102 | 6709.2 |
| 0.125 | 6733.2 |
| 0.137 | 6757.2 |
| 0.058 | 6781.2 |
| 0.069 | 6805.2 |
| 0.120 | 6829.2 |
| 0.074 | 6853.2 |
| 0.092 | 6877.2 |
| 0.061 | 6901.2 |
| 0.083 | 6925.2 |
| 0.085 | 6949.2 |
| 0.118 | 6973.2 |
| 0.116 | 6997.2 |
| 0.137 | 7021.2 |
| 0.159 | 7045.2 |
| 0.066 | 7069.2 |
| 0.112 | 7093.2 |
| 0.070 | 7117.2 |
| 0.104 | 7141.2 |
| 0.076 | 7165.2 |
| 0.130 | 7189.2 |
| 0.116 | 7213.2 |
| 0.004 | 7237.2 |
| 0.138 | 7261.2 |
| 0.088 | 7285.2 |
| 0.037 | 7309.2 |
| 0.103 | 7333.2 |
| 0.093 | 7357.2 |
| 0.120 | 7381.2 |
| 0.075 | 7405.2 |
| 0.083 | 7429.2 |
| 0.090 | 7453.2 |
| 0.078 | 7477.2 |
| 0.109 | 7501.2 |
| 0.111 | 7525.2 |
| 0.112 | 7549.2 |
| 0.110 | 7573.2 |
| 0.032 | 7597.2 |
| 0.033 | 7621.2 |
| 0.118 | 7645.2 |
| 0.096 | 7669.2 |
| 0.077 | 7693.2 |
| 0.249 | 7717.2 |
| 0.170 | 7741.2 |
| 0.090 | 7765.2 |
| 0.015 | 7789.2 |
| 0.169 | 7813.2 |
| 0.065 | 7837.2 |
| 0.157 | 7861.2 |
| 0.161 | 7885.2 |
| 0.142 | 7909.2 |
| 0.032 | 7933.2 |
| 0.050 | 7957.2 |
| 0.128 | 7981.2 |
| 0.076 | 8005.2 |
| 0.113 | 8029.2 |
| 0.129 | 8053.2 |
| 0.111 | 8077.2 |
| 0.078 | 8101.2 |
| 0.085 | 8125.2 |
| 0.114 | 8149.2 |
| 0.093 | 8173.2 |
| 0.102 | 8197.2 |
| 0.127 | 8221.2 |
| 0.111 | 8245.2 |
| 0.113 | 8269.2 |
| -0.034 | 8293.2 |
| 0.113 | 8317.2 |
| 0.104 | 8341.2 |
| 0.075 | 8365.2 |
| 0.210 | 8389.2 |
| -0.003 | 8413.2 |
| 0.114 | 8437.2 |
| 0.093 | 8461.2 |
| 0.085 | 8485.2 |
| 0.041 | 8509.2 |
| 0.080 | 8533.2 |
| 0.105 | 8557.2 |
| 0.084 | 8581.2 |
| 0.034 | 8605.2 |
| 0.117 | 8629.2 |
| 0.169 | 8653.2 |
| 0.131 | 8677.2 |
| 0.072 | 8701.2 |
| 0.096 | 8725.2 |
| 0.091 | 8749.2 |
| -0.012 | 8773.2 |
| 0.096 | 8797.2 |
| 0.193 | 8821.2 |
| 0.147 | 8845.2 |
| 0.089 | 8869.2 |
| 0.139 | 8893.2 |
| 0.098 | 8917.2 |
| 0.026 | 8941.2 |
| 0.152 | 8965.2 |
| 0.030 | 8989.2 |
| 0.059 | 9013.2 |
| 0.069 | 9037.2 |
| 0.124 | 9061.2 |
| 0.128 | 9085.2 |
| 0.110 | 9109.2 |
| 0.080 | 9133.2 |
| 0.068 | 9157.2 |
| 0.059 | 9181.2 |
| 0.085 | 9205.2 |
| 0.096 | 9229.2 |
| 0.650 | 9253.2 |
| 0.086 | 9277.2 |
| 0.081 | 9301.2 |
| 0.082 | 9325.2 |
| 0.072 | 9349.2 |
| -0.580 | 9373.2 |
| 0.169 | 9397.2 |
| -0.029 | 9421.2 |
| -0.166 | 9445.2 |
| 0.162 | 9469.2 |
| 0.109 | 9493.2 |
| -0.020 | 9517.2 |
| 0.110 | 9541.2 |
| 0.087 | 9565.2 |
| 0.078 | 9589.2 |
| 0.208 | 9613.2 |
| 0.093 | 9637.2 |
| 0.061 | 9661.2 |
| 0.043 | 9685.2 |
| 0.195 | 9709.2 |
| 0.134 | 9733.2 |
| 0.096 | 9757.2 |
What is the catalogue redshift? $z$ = 1.481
